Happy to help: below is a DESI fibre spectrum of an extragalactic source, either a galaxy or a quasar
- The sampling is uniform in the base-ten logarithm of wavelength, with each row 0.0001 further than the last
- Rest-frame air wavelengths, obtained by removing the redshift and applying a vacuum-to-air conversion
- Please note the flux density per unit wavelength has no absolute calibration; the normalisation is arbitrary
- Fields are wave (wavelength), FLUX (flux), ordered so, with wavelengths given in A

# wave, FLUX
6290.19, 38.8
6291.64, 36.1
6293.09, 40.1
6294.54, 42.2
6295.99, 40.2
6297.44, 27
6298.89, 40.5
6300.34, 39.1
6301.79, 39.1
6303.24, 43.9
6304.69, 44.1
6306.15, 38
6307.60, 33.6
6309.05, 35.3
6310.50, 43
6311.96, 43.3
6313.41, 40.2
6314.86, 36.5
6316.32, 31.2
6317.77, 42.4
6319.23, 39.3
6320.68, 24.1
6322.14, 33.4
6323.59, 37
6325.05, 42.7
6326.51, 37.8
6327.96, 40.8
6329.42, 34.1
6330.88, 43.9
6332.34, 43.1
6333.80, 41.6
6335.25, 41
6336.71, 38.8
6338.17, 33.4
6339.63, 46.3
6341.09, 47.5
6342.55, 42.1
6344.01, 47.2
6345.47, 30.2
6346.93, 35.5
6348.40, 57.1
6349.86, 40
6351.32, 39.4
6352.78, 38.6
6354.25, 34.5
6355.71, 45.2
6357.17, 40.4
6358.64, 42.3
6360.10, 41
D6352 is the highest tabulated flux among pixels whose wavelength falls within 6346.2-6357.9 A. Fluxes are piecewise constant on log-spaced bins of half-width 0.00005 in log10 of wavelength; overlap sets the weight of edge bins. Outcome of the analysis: 57.1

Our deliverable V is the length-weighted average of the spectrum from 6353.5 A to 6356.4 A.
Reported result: 39.7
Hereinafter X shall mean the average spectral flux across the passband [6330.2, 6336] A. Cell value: 42.4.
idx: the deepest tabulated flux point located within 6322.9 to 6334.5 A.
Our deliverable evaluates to 34.1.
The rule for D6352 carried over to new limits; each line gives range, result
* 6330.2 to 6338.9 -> 43.9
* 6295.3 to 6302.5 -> 40.5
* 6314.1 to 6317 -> 36.5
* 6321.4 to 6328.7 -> 42.7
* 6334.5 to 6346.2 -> 47.5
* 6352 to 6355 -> 38.6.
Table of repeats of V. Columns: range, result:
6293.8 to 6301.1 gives 37.8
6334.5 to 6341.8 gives 41.4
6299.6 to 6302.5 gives 39.1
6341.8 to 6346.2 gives 39.9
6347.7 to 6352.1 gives 45.4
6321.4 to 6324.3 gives 35.2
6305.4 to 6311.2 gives 37.5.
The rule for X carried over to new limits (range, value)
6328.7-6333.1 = 40.3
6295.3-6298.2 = 33.6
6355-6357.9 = 42.8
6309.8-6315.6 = 40.7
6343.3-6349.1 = 42.4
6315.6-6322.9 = 34.1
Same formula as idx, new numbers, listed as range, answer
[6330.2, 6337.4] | 38.8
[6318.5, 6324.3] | 24.1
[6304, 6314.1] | 33.6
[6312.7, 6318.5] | 31.2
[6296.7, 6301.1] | 27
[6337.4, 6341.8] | 33.4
